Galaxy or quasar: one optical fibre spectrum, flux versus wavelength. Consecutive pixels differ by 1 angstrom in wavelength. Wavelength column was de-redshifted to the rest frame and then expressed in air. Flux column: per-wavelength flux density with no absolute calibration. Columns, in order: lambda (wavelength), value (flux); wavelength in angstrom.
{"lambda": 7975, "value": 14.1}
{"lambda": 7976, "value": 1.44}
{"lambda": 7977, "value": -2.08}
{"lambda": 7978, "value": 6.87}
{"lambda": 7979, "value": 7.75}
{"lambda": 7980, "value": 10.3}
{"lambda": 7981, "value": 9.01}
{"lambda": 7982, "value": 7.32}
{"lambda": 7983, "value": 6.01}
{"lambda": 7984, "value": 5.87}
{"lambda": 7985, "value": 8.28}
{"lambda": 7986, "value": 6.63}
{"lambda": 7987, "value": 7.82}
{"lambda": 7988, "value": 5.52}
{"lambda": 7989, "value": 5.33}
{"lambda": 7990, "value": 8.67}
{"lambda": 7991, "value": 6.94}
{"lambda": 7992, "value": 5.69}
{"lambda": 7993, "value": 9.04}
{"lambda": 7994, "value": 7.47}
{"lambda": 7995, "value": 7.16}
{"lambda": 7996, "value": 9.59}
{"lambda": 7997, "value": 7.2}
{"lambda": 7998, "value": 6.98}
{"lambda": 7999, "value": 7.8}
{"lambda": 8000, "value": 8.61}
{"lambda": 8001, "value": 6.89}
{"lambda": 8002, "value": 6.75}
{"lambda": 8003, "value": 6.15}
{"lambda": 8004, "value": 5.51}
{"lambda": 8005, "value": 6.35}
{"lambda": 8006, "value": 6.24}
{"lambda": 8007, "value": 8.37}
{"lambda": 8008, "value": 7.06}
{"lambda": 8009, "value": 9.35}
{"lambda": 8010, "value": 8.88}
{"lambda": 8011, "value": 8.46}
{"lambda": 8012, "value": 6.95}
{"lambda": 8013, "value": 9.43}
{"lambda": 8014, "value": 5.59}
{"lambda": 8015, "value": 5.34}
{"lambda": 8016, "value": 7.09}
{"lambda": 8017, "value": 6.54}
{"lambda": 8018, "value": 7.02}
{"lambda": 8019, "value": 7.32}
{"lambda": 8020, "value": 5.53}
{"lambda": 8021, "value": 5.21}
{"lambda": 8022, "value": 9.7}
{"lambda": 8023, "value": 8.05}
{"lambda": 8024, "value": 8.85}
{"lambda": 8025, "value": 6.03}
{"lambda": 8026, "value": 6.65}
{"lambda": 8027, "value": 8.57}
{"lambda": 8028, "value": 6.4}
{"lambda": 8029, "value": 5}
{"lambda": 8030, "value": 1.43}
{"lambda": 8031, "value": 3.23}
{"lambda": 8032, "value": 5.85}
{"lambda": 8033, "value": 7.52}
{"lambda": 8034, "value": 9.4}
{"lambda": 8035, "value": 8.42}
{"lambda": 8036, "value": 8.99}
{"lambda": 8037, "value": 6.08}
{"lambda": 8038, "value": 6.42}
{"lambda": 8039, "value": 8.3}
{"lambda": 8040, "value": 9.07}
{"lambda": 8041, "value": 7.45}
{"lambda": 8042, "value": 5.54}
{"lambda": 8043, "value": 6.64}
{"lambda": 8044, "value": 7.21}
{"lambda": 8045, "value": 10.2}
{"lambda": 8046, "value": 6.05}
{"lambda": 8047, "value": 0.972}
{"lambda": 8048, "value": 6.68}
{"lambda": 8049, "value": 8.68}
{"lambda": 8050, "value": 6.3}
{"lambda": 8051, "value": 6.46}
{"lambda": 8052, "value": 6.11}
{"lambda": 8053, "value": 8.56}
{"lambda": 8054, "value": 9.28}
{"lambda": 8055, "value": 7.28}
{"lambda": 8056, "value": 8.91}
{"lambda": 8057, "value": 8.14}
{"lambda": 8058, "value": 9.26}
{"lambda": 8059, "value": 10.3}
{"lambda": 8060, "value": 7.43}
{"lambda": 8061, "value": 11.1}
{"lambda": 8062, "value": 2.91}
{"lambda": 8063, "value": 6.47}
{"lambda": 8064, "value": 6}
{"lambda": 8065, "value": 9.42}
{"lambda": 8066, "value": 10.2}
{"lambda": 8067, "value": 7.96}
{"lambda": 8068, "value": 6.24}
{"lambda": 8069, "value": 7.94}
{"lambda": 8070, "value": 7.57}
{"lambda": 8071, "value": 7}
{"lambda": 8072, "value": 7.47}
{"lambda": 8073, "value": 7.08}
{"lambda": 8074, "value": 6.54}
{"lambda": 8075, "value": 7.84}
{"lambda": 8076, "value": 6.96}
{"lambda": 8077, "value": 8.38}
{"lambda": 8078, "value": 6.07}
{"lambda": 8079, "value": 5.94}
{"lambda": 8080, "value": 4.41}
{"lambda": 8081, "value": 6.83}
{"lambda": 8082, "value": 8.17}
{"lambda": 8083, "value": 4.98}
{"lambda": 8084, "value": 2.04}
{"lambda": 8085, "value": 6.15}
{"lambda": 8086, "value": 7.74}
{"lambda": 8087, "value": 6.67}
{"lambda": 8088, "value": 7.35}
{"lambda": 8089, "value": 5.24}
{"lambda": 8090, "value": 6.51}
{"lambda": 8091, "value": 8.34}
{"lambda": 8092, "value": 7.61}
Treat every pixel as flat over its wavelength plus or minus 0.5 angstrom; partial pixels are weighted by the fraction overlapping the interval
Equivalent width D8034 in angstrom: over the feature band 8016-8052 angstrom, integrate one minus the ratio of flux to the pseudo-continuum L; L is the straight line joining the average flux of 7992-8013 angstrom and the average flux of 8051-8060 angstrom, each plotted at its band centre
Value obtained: 5.43 angstrom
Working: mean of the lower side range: 7.54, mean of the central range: 6.79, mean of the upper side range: 8.31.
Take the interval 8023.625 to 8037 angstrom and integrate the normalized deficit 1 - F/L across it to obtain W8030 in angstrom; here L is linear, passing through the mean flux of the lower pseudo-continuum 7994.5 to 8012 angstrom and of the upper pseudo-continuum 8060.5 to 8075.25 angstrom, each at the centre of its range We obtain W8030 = 1.5 angstrom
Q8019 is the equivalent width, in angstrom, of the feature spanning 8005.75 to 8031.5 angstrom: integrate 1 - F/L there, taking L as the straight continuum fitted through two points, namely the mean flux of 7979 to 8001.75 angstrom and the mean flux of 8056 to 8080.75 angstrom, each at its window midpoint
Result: 2.1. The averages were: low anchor 7.46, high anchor 7.47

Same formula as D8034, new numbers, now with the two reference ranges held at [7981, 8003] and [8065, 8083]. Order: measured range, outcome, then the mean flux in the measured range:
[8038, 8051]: 0.60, 6.89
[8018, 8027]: -0.01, 7.24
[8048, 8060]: -1.35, 8.03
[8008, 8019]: -0.32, 7.44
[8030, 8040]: 0.38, 6.95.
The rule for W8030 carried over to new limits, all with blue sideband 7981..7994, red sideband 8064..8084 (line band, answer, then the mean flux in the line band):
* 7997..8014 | -0.94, 7.42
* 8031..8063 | -1.56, 7.39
